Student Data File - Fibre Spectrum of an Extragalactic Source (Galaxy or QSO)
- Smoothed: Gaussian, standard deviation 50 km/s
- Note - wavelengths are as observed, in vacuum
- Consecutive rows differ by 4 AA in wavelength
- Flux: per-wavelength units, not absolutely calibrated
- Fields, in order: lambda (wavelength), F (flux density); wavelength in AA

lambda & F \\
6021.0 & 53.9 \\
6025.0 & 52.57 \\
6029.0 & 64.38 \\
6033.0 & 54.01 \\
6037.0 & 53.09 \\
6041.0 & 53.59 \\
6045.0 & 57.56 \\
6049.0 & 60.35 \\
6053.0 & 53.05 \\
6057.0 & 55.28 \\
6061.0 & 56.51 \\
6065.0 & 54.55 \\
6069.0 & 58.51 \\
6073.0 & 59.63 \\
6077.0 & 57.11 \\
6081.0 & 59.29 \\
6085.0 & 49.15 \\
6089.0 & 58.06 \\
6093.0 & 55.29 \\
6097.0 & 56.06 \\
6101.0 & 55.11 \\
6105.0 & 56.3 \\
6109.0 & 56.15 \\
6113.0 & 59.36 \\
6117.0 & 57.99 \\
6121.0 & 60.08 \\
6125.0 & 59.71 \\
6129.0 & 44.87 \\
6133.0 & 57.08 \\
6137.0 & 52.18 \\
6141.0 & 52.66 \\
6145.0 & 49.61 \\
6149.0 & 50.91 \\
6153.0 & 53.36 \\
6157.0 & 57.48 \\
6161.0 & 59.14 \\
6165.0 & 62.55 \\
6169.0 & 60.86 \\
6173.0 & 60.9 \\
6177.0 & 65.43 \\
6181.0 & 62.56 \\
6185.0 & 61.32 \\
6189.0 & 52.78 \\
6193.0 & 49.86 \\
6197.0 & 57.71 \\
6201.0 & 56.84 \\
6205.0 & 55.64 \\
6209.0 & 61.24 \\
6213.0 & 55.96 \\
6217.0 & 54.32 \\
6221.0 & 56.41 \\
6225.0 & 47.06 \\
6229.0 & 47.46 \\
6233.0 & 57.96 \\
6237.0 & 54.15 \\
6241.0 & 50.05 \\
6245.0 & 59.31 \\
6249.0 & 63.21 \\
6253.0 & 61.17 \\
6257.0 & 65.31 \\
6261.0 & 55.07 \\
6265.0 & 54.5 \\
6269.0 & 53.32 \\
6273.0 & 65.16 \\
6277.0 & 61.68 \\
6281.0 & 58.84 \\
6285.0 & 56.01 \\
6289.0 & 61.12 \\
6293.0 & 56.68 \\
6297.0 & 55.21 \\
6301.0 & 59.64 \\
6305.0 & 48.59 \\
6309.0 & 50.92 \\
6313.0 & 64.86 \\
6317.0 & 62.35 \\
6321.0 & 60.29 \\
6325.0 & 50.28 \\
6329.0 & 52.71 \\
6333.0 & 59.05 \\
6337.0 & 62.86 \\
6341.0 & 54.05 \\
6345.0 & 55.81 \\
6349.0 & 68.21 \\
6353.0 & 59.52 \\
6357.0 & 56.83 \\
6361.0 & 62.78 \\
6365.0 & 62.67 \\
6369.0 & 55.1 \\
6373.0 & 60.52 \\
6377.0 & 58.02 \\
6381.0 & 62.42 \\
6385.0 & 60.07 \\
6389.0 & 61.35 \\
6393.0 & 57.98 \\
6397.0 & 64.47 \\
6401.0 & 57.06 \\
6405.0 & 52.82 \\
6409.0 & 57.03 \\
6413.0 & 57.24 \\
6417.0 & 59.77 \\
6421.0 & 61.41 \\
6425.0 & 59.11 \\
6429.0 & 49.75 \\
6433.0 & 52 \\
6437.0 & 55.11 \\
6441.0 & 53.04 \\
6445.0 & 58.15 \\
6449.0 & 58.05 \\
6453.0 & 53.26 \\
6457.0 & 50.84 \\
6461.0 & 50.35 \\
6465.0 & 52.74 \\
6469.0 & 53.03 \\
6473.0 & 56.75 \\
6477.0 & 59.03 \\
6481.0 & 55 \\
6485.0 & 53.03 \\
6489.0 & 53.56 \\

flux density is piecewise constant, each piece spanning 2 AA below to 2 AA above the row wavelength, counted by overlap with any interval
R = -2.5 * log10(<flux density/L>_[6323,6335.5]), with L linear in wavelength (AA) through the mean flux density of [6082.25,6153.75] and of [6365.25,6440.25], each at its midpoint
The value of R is 0.05 mag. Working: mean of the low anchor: 54.7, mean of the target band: 54.4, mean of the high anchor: 57.9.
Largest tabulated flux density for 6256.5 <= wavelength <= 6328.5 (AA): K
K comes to 65.31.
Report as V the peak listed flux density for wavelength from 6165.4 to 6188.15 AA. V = 65.43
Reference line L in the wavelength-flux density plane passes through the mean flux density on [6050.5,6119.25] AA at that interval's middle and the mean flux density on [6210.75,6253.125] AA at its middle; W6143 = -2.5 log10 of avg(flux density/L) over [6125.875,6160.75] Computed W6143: 0.06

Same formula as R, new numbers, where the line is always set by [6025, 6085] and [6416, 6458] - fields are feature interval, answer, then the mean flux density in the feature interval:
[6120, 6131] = 0.038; 54.4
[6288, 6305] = -0.019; 56.9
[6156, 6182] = -0.095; 61.4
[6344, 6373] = -0.086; 60.3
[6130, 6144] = 0.065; 53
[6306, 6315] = -0.020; 56.9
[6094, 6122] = -0.014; 57.1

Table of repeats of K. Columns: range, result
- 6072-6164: 60.08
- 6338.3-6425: 68.21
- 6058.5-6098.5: 59.63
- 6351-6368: 62.78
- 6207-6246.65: 61.24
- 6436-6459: 58.15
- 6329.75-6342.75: 62.86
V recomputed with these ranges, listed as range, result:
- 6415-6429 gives 61.41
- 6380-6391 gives 62.42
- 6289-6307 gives 61.12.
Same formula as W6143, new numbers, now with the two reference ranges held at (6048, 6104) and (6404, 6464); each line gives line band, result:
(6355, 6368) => -0.09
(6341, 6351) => -0.09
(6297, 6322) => -0.04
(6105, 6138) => 0.00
